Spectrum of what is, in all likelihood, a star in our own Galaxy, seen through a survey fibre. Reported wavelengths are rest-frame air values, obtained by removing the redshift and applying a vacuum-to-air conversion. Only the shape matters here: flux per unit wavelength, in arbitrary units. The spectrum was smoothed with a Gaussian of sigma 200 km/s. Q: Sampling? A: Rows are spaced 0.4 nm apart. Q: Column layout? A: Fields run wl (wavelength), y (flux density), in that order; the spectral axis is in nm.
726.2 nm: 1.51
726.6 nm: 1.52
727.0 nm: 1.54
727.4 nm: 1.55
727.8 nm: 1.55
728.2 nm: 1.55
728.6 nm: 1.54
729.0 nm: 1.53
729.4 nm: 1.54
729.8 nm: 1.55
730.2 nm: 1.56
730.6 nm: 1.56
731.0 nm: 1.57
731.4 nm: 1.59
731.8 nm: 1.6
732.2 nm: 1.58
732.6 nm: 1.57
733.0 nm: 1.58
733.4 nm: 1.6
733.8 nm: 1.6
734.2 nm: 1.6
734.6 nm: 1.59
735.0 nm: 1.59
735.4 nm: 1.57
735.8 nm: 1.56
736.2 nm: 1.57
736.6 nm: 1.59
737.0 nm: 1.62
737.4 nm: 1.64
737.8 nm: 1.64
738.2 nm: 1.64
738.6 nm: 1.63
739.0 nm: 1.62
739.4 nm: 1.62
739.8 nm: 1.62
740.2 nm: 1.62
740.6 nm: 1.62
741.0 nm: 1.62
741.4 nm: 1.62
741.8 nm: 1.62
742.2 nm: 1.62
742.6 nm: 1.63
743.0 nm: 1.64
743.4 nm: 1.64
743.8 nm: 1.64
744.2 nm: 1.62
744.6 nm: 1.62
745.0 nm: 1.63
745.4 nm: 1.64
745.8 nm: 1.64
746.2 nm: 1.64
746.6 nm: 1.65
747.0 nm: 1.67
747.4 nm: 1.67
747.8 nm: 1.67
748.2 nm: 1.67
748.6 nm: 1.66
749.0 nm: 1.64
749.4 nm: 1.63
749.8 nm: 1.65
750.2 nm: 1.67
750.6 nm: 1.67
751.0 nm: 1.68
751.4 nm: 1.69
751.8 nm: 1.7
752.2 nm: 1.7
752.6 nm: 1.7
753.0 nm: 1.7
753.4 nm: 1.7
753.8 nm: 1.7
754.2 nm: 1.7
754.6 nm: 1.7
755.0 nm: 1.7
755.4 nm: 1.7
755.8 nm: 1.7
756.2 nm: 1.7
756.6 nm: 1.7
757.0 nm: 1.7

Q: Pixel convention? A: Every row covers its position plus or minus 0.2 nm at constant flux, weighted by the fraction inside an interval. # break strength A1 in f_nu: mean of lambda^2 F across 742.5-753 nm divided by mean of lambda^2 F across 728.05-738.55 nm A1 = 1.09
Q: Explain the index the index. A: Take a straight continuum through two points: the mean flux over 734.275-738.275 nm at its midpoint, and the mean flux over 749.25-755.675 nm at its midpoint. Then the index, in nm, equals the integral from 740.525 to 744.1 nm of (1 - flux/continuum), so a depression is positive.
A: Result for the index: 0.01 nm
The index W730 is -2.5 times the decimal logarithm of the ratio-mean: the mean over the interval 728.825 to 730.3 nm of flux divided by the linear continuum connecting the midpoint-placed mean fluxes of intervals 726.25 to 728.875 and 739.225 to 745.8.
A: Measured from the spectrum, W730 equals 0.00 mag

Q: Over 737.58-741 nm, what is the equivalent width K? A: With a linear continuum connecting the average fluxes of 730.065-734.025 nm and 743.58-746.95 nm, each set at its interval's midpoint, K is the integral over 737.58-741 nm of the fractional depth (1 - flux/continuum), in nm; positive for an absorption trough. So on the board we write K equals -0.03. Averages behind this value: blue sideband 1.58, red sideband 1.64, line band 1.63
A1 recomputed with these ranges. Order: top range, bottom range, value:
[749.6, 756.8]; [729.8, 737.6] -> 1.12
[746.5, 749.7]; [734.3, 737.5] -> 1.08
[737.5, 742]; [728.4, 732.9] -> 1.07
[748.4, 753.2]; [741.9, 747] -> 1.04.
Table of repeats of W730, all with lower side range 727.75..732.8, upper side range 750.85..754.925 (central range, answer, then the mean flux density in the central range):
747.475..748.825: 0.00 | 1.67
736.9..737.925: -0.02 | 1.63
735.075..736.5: 0.02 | 1.57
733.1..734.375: -0.01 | 1.6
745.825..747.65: 0.00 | 1.66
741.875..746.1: 0.01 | 1.63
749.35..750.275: 0.02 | 1.65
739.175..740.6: 0.00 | 1.62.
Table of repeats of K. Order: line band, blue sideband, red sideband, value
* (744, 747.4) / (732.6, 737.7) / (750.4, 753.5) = 0.030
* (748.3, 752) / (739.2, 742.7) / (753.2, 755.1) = 0.023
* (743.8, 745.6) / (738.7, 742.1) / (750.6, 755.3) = 0.019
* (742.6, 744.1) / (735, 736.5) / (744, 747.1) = -0.013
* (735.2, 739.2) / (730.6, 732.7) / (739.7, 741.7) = -0.008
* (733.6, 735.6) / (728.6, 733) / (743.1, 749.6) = -0.007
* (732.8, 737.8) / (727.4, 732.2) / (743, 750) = -0.022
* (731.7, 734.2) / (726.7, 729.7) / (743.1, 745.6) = -0.032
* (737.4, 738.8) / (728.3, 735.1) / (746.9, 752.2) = -0.026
